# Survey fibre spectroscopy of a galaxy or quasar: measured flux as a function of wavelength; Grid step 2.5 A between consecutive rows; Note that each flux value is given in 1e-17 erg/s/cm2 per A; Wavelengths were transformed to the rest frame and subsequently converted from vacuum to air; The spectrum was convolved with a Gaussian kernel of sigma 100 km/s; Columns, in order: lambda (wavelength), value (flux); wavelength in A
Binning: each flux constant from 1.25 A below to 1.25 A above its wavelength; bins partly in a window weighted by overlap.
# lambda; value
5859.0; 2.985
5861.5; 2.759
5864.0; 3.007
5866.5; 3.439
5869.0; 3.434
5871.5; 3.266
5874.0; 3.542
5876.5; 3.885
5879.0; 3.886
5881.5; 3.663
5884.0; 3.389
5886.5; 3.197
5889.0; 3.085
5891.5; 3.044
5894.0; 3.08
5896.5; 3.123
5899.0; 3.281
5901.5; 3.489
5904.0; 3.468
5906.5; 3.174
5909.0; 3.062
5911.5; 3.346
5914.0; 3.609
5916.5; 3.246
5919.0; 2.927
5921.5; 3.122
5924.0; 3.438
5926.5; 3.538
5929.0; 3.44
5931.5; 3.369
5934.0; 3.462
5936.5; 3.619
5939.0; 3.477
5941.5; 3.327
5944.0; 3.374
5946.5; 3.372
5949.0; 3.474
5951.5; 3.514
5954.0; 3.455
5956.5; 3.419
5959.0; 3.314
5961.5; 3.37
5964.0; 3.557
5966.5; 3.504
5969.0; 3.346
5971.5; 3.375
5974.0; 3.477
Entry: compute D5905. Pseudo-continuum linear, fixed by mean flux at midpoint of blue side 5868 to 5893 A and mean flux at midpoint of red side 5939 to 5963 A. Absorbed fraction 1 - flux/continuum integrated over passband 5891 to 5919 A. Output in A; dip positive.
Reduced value 1.4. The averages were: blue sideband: 3.44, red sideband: 3.41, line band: 3.26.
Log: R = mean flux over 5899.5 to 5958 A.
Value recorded 3.38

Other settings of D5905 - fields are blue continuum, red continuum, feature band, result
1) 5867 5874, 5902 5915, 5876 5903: 0.03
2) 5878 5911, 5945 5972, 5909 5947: 0.00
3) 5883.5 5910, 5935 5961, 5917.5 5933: 0.14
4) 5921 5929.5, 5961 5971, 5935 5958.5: -0.13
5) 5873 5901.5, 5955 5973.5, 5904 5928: 0.78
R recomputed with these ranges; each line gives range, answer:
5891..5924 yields 3.24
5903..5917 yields 3.32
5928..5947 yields 3.43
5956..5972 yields 3.41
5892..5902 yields 3.21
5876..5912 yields 3.33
